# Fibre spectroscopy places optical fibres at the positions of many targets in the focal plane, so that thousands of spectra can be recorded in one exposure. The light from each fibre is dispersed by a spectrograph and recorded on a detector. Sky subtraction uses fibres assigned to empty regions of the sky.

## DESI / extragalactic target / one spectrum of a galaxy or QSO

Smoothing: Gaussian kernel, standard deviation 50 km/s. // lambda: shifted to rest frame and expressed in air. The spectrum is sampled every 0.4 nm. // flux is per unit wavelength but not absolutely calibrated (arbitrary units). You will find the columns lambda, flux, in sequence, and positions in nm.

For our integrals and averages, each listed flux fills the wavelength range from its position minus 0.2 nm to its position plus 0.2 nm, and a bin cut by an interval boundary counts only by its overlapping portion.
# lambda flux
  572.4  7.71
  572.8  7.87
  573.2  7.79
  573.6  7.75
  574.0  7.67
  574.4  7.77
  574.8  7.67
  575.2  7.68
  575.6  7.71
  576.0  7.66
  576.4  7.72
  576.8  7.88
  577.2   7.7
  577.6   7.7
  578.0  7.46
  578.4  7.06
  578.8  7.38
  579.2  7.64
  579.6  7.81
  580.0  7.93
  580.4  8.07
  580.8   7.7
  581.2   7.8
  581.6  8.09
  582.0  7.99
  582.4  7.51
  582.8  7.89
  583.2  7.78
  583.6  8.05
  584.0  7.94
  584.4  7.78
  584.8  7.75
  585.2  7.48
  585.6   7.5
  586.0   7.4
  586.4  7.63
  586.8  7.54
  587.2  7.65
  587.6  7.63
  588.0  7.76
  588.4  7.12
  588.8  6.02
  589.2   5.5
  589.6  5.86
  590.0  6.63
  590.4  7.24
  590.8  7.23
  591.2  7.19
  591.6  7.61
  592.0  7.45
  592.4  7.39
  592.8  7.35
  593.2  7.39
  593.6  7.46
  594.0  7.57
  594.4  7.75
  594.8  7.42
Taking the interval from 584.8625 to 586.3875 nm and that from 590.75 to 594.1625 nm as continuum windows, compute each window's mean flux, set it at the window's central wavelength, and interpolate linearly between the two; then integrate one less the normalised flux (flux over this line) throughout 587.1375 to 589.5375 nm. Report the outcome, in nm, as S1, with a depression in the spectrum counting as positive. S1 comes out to 0.20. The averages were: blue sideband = 7.51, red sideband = 7.41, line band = 6.84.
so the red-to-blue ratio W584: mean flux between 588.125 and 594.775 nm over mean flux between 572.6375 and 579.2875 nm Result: 0.92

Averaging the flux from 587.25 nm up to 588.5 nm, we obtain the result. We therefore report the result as 7.55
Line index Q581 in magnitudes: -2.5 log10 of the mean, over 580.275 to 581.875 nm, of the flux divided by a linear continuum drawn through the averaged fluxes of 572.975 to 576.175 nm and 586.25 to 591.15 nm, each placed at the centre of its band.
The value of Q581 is -0.08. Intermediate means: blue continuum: 7.71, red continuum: 6.98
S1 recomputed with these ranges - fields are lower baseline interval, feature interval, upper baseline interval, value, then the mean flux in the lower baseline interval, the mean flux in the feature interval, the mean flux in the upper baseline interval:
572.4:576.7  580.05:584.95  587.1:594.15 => -0.29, 7.73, 7.87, 7.1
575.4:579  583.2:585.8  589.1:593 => -0.17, 7.59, 7.75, 6.98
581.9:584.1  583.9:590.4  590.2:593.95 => 0.38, 7.85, 7.19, 7.38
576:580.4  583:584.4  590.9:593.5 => -0.07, 7.65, 7.9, 7.39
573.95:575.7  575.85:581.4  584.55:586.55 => -0.02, 7.7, 7.68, 7.56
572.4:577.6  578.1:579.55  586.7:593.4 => 0.03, 7.74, 7.41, 7.09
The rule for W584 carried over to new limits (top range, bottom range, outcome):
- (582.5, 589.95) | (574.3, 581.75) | 0.95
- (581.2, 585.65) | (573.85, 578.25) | 1.02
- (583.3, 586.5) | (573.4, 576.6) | 1.00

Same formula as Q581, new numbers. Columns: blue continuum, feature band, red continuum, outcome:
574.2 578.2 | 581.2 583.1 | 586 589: -0.049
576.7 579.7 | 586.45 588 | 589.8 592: -0.047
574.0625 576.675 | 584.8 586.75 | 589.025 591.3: -0.091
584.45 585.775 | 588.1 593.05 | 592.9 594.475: 0.096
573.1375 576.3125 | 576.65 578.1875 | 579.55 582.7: 0.013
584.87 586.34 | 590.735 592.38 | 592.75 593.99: 0.009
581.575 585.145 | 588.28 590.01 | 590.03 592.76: 0.211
